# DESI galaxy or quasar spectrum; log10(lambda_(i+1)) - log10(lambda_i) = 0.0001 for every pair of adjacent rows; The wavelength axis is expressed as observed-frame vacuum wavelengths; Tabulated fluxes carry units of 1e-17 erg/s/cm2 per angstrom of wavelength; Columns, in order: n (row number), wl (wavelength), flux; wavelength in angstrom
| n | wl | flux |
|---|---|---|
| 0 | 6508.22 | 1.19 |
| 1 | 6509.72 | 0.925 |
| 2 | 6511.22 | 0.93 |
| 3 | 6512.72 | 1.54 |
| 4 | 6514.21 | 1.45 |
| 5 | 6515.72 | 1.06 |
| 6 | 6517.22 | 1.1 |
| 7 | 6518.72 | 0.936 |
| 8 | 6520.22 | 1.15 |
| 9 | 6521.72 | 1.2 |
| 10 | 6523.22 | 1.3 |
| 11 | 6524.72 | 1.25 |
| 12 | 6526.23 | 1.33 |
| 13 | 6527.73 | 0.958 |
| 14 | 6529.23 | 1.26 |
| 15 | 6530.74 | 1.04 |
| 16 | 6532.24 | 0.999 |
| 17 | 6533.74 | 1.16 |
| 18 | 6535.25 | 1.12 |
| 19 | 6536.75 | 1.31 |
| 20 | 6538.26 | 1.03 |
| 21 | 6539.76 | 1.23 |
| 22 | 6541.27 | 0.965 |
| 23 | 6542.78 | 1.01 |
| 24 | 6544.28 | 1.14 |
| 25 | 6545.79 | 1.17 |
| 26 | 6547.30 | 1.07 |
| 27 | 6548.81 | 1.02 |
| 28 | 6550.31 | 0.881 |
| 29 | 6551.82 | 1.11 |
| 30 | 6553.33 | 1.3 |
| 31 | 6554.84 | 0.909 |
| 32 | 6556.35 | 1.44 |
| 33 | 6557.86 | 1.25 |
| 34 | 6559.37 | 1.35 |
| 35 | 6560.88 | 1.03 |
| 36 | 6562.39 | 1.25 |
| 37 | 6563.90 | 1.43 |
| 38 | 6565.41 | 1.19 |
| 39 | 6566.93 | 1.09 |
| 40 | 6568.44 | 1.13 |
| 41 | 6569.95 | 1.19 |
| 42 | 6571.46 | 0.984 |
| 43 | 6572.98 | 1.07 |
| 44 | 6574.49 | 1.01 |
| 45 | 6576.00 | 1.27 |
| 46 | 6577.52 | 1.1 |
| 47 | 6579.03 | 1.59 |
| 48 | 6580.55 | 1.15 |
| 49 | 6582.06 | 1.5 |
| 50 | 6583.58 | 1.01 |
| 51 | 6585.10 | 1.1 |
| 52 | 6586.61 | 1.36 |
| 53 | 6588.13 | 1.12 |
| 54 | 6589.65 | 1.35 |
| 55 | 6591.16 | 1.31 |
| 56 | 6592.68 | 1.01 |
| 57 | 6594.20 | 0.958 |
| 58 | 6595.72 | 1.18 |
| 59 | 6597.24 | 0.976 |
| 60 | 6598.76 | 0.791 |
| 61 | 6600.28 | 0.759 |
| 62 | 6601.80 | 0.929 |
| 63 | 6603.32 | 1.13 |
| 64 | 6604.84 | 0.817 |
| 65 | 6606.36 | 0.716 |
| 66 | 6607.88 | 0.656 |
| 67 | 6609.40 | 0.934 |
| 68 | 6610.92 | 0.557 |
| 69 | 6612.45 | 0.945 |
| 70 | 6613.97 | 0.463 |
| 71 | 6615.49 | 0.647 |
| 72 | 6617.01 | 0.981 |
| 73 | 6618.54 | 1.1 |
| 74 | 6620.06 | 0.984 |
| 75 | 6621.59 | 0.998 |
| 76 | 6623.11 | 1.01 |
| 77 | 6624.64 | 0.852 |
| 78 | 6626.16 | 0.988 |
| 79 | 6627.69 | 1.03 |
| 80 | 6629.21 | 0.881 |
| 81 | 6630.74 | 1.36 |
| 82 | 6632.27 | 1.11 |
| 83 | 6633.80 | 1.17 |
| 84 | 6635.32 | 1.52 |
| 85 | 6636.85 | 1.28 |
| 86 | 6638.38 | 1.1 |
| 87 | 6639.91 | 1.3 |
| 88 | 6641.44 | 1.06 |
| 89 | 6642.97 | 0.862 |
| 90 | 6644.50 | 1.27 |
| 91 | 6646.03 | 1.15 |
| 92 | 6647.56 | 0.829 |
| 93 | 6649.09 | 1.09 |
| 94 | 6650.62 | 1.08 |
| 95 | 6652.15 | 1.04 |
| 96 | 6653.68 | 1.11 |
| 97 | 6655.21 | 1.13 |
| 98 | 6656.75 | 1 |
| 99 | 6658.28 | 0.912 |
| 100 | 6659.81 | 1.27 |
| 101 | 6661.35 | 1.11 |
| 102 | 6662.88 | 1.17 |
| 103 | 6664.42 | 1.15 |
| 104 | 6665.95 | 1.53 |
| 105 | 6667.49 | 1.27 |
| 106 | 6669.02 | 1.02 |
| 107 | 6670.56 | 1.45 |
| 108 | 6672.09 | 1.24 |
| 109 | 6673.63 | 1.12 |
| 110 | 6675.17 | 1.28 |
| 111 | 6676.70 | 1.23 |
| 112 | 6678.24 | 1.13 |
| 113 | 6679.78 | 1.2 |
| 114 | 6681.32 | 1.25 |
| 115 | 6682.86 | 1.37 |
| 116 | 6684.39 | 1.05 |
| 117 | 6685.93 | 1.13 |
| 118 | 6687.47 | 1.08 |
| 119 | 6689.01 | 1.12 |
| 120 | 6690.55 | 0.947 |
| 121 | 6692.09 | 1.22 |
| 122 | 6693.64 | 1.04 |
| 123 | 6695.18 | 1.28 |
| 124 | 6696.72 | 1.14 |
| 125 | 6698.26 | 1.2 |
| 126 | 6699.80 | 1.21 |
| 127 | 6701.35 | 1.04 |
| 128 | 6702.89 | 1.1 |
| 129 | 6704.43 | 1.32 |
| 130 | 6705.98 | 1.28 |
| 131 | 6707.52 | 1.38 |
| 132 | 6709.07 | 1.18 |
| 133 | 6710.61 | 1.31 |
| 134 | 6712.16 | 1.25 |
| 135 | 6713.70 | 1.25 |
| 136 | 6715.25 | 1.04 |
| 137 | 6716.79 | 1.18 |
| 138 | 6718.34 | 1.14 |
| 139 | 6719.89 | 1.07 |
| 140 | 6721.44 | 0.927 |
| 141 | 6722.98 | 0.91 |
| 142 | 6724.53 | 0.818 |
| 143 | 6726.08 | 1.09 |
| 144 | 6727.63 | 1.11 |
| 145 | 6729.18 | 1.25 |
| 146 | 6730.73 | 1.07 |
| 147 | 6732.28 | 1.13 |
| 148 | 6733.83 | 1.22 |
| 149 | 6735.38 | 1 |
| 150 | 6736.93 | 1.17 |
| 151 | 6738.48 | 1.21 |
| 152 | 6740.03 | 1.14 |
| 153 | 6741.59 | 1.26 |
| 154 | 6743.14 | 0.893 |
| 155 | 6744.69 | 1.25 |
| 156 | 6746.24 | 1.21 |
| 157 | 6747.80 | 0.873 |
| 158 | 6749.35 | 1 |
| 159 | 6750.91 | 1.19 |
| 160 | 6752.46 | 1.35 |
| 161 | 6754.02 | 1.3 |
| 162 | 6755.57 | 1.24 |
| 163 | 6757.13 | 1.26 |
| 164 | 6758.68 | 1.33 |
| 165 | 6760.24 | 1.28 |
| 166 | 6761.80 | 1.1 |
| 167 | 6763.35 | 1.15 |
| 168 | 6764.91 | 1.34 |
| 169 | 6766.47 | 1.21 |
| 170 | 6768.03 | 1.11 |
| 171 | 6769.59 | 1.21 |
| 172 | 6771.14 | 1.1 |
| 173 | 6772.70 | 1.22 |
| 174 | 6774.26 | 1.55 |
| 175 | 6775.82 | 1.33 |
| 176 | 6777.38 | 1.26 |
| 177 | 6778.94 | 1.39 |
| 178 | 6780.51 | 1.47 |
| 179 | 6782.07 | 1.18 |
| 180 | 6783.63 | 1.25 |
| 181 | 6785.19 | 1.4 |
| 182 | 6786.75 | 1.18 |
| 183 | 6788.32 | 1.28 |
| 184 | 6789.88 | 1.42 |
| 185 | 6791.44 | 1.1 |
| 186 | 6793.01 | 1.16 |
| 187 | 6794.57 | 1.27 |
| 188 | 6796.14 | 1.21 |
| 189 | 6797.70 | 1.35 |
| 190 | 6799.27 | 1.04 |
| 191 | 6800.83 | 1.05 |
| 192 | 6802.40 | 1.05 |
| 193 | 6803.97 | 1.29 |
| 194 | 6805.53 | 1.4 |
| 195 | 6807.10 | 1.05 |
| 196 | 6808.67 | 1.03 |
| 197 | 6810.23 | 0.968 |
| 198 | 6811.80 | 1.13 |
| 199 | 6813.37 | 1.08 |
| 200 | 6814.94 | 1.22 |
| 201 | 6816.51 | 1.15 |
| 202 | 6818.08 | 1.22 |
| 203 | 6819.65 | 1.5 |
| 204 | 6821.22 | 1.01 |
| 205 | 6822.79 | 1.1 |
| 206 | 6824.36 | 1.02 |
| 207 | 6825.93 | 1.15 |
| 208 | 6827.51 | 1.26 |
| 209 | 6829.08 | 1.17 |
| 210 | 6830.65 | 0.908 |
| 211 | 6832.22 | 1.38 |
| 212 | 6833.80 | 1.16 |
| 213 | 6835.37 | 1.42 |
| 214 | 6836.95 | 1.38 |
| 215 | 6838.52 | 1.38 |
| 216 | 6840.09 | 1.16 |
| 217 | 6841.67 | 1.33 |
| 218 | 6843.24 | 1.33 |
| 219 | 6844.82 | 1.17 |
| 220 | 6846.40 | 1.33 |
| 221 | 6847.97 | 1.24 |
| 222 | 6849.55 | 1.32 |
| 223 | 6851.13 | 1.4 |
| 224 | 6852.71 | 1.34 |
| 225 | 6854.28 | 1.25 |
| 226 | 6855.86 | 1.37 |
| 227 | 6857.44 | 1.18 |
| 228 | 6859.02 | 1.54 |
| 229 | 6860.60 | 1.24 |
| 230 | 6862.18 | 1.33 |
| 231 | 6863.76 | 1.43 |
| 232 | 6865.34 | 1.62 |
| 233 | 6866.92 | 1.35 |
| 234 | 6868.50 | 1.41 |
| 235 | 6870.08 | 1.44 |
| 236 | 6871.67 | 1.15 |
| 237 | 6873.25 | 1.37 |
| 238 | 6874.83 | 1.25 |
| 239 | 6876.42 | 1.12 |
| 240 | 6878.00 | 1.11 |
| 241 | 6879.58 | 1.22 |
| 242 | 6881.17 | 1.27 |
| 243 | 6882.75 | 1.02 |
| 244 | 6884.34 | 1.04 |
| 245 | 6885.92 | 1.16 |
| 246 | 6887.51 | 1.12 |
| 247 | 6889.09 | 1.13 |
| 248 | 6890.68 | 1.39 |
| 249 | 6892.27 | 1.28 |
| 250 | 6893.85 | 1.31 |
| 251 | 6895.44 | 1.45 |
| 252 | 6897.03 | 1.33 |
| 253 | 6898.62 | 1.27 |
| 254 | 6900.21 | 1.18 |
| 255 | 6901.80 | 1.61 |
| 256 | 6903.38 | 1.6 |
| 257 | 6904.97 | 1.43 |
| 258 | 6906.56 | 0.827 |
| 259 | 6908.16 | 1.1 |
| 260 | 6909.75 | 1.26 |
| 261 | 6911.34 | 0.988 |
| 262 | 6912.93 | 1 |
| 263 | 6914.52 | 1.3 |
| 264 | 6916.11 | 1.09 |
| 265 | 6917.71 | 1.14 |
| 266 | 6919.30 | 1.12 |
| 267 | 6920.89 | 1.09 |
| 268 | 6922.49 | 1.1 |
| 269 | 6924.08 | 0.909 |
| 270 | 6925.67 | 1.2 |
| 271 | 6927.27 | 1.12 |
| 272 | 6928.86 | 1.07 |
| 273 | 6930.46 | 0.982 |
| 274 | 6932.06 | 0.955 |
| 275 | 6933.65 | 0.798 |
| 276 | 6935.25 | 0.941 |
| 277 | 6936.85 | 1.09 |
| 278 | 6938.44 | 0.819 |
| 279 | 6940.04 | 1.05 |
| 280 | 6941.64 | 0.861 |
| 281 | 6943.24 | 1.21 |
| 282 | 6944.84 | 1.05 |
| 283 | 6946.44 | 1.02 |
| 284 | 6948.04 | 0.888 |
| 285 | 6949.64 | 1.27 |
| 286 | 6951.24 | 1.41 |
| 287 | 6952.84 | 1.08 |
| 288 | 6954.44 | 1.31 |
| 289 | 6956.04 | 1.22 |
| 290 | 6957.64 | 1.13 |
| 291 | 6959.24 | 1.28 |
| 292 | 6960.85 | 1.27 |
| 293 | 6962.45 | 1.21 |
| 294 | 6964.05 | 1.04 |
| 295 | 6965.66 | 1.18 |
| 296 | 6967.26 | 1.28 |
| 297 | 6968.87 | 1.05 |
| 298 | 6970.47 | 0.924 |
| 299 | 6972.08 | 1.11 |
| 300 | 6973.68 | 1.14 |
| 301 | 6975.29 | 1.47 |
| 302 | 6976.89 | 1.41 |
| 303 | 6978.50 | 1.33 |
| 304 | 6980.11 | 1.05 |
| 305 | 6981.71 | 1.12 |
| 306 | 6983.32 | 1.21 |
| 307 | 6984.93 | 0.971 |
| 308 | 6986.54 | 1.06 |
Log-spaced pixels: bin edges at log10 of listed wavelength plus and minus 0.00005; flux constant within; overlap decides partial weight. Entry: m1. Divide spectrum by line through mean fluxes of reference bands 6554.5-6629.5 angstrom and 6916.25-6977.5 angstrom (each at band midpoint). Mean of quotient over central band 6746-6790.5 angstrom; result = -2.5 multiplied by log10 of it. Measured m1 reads -0.156 mag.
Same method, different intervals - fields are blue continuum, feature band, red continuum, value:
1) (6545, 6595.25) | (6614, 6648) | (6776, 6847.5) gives 0.12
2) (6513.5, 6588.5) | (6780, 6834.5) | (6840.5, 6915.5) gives 0.05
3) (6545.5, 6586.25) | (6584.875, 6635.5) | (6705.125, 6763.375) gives 0.19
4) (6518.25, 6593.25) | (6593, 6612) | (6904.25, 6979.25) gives 0.31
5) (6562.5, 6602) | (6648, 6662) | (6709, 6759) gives 0.06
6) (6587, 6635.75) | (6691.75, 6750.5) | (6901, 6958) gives -0.11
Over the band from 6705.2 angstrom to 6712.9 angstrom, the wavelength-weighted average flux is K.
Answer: 1.28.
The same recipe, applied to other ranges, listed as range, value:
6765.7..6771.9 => 1.16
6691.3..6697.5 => 1.17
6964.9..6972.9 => 1.11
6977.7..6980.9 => 1.19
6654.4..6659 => 1.02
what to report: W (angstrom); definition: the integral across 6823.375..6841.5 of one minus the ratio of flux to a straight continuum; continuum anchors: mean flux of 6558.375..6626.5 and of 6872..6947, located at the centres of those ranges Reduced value -1.62 angstrom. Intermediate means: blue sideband 1.04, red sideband 1.14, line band 1.22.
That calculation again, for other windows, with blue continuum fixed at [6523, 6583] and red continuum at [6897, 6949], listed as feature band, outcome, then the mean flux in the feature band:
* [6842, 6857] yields -2.6 angstrom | 1.3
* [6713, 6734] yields 1.0 angstrom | 1.08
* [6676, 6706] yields -0.6 angstrom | 1.16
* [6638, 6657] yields 1.1 angstrom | 1.08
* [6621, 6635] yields 1.1 angstrom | 1.06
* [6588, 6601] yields 1.2 angstrom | 1.05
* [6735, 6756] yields -0.4 angstrom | 1.15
